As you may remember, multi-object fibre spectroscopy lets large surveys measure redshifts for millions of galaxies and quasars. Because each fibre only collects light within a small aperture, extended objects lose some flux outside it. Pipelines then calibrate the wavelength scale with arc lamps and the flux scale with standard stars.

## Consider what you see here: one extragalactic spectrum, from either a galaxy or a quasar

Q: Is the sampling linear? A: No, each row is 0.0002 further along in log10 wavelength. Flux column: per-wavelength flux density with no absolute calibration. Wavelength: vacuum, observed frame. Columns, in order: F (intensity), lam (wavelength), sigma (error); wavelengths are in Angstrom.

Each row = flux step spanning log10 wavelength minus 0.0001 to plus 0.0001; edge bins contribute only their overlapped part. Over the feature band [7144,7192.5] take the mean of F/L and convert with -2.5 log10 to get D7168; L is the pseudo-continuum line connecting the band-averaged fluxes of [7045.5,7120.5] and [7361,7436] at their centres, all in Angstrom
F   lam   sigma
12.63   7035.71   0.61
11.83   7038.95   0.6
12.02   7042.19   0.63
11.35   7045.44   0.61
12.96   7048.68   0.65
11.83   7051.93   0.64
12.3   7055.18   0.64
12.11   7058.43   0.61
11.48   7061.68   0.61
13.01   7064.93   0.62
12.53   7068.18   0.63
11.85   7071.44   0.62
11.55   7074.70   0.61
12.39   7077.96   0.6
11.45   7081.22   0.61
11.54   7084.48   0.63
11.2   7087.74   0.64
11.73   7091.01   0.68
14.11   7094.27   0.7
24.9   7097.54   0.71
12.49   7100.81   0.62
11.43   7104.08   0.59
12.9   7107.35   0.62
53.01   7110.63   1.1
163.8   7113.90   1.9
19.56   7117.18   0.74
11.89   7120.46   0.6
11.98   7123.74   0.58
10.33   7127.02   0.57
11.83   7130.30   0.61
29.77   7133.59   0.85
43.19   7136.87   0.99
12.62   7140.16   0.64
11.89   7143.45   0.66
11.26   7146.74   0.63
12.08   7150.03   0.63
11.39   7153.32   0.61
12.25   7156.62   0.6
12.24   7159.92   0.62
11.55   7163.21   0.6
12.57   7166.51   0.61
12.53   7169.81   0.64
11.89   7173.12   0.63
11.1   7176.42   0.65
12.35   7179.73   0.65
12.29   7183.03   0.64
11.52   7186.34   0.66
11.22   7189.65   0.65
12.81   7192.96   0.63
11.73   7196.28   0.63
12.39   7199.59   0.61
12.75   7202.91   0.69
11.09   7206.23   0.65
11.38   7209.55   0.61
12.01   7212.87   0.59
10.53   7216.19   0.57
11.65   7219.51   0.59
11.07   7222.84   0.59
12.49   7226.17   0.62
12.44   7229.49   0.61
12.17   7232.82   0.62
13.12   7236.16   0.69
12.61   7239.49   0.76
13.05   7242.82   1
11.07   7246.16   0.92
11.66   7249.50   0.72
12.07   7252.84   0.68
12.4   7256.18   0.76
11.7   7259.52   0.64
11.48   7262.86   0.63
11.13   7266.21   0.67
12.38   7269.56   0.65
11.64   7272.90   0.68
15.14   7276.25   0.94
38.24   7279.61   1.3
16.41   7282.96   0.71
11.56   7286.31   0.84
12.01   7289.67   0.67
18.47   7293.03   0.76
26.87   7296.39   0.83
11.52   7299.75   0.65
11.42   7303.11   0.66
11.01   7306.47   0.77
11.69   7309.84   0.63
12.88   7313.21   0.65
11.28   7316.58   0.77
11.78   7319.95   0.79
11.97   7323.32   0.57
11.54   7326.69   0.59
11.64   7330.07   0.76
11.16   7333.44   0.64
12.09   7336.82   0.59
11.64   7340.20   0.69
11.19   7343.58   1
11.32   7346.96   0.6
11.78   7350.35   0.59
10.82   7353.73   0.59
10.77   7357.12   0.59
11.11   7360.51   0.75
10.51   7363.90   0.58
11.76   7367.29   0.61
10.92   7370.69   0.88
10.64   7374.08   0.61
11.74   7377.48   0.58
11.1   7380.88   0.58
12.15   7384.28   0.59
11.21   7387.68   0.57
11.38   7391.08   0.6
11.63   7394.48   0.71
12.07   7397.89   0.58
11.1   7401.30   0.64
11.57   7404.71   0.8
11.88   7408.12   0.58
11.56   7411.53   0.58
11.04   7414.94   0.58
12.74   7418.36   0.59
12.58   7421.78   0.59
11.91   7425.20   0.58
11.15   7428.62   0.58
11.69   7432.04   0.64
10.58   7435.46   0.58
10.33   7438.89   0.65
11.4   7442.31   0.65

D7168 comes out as 0.49 mag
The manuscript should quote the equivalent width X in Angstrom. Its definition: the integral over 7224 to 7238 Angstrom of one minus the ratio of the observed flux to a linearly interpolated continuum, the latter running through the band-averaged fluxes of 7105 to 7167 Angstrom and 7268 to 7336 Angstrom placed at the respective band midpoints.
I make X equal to 4.8 Angstrom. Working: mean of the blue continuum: 25.1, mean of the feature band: 12.5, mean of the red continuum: 14.5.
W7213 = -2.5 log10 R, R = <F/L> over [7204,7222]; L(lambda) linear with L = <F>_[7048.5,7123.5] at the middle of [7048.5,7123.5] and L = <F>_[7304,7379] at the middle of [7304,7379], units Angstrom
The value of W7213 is 0.40 mag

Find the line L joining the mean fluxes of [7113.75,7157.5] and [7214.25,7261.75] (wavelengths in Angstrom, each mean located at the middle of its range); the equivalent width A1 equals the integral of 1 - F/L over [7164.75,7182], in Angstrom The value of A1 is 6.0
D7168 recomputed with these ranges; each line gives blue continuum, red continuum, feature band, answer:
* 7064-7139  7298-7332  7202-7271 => 0.317 mag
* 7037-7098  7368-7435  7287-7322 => -0.166 mag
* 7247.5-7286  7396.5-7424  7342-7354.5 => 0.159 mag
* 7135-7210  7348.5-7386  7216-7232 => 0.092 mag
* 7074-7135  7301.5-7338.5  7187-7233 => 0.461 mag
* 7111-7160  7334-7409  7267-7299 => -0.038 mag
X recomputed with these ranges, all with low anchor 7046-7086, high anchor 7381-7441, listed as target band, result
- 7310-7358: 0.36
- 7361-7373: 0.59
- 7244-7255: 0.09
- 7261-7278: -0.99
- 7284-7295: -2.59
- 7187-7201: -0.14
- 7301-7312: 0.25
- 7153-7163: -0.04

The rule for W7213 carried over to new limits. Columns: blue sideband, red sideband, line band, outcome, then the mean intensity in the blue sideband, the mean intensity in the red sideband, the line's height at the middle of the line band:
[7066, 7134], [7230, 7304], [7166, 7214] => 0.461 mag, 22.8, 14.5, 18.3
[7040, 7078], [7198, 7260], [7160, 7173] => -0.014 mag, 12.1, 12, 12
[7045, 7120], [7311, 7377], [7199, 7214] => 0.368 mag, 21.4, 11.4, 16.7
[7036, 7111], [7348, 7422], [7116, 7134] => -0.114 mag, 13.8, 11.4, 13.4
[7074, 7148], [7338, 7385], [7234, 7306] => 0.076 mag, 23.6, 11.2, 15.7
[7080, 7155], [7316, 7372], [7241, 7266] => 0.335 mag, 23.4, 11.4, 16.2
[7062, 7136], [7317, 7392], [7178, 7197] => 0.481 mag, 22.6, 11.4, 18.7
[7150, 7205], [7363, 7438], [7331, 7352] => 0.009 mag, 12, 11.5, 11.6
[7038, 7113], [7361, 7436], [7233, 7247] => 0.097 mag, 15.9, 11.5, 13.7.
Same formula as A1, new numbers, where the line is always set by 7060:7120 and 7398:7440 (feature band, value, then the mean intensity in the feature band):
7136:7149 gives 2.3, 18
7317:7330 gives 2.9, 11.7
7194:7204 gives 3.8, 12.3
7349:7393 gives 6.9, 11.2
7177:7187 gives 4.1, 12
